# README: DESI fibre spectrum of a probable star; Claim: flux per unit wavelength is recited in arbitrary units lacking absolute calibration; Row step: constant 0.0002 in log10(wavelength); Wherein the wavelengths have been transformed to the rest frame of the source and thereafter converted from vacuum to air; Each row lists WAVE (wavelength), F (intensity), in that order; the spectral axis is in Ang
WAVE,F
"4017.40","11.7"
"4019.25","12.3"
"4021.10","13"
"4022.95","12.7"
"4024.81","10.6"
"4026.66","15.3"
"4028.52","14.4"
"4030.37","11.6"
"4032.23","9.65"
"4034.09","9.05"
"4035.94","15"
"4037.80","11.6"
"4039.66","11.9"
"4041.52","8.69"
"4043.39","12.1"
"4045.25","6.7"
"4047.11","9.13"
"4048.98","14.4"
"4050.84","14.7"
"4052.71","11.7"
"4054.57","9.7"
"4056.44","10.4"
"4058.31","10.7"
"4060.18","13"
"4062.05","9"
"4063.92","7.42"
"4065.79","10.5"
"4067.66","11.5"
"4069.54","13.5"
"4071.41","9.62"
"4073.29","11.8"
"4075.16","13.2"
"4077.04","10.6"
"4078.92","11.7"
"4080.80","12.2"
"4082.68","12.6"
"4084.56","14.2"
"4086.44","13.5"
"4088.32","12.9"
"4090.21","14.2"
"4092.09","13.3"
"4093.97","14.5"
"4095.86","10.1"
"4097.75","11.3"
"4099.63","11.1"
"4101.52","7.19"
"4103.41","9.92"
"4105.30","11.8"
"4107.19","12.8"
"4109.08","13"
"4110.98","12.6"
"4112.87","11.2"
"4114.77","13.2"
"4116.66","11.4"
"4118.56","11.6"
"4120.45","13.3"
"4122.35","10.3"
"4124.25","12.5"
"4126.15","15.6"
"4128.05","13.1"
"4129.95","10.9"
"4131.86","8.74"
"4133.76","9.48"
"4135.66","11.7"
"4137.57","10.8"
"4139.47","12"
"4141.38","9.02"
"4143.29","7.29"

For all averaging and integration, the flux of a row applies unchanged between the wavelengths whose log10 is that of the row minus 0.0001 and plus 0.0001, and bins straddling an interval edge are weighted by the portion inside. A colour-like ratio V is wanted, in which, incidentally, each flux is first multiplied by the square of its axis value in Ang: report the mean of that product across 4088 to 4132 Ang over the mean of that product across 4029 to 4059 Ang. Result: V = 1.11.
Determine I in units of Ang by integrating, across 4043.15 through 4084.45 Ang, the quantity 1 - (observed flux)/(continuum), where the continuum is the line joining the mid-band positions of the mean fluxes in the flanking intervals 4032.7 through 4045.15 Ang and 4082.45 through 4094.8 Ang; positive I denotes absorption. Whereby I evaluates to 3.7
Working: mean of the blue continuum 11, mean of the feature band 11.2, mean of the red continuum 13.7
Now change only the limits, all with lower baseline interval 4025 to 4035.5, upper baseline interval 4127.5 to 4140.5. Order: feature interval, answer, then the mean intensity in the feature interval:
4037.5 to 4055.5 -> 1.2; 11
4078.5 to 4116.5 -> -2.9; 12.2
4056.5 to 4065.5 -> 1.2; 10.1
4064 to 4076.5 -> 0.3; 11.4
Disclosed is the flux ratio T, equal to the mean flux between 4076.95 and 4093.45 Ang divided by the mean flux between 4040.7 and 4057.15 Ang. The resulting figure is 1.2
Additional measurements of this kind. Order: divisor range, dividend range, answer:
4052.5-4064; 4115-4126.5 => 1.19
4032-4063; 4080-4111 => 1.10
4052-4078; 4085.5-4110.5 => 1.10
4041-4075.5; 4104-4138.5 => 1.09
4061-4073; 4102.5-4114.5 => 1.15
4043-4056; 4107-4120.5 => 1.10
